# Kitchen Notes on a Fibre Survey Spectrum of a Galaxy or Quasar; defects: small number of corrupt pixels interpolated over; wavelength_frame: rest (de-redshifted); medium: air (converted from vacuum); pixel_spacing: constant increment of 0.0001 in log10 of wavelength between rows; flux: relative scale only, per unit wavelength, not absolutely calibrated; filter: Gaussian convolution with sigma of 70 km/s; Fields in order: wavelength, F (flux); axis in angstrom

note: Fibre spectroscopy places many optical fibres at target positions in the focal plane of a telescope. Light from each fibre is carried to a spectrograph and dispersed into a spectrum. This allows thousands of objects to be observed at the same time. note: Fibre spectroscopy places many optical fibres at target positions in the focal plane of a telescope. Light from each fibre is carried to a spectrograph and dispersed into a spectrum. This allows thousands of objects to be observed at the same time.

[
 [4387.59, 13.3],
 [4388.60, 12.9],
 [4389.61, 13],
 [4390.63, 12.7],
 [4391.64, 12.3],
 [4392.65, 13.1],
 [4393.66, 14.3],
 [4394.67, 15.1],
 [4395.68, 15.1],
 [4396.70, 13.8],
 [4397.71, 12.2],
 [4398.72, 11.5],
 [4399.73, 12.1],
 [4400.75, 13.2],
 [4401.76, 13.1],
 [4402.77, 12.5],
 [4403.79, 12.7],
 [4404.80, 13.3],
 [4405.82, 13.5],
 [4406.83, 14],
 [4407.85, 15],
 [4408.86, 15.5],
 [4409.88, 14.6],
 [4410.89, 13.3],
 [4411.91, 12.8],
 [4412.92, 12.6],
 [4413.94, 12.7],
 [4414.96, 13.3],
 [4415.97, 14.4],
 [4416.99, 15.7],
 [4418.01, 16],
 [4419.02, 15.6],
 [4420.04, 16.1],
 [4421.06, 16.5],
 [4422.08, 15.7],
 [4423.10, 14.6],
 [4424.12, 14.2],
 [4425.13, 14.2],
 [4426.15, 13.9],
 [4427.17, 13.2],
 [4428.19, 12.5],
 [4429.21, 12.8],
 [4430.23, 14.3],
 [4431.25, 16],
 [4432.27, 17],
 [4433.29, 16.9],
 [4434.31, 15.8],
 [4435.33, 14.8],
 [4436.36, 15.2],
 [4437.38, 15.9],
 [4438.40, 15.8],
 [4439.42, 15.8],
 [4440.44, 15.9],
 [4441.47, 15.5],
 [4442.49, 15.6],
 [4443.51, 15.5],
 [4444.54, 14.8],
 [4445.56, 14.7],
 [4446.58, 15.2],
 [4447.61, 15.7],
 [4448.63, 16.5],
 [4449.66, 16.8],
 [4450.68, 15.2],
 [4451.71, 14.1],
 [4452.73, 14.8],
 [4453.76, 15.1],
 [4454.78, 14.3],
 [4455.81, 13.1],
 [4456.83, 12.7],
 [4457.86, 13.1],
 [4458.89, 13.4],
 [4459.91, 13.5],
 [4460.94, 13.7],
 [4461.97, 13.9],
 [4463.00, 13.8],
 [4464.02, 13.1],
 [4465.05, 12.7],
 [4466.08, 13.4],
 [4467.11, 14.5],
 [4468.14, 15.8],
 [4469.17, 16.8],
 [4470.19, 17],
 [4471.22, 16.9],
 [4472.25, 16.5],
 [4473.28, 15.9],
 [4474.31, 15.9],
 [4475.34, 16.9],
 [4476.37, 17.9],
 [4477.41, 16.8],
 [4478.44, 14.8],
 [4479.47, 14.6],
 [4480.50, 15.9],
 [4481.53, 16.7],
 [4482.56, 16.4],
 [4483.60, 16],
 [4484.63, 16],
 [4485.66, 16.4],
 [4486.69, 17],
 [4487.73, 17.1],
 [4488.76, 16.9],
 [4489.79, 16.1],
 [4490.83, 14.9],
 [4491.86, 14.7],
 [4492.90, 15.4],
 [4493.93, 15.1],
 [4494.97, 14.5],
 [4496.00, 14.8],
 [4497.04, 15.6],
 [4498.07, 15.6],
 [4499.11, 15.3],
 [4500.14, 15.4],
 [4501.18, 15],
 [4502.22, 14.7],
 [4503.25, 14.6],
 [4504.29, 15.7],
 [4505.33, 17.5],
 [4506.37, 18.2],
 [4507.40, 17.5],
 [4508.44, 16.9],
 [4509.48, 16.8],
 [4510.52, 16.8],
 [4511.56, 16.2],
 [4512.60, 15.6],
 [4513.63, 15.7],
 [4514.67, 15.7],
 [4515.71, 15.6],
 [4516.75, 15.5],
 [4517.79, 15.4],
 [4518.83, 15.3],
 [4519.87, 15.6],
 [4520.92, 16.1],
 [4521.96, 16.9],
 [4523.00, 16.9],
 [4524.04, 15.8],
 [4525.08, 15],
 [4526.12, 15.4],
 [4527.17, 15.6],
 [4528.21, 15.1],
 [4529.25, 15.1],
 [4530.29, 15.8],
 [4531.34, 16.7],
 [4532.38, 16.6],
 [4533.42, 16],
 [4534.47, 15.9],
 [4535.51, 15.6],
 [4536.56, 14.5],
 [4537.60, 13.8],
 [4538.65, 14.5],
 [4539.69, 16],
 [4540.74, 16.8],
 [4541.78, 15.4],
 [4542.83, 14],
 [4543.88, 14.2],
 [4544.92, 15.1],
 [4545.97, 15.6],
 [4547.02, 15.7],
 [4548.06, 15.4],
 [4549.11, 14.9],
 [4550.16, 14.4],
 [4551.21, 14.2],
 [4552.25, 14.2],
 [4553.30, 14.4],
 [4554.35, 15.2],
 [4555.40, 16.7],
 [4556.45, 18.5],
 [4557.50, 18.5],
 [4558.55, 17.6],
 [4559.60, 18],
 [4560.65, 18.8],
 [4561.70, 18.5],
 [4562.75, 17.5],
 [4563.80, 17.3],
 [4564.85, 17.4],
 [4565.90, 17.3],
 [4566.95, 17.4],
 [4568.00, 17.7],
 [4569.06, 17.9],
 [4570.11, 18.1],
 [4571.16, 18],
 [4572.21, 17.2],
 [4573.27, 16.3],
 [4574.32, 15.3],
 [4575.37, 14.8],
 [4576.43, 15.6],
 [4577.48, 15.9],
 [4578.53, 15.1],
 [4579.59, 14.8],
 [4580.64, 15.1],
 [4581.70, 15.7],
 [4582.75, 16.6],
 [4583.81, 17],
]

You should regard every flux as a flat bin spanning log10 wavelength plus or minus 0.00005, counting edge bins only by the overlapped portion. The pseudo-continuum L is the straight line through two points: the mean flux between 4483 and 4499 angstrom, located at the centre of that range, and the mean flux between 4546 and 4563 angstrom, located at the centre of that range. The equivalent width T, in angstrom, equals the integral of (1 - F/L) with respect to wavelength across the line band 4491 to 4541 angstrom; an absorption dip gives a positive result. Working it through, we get 0.8 angstrom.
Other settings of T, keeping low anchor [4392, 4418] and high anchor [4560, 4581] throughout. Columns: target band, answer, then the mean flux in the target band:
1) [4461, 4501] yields -1.3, 15.6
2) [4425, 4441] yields -1.0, 15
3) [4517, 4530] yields 0.2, 15.7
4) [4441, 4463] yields -0.1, 14.6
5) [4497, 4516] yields -0.6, 16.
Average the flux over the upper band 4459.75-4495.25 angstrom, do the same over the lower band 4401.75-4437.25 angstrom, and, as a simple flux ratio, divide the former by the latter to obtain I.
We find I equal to 1.08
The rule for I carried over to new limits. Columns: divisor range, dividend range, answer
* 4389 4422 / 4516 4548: 1.12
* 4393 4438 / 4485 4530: 1.11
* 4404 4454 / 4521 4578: 1.09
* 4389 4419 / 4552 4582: 1.23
